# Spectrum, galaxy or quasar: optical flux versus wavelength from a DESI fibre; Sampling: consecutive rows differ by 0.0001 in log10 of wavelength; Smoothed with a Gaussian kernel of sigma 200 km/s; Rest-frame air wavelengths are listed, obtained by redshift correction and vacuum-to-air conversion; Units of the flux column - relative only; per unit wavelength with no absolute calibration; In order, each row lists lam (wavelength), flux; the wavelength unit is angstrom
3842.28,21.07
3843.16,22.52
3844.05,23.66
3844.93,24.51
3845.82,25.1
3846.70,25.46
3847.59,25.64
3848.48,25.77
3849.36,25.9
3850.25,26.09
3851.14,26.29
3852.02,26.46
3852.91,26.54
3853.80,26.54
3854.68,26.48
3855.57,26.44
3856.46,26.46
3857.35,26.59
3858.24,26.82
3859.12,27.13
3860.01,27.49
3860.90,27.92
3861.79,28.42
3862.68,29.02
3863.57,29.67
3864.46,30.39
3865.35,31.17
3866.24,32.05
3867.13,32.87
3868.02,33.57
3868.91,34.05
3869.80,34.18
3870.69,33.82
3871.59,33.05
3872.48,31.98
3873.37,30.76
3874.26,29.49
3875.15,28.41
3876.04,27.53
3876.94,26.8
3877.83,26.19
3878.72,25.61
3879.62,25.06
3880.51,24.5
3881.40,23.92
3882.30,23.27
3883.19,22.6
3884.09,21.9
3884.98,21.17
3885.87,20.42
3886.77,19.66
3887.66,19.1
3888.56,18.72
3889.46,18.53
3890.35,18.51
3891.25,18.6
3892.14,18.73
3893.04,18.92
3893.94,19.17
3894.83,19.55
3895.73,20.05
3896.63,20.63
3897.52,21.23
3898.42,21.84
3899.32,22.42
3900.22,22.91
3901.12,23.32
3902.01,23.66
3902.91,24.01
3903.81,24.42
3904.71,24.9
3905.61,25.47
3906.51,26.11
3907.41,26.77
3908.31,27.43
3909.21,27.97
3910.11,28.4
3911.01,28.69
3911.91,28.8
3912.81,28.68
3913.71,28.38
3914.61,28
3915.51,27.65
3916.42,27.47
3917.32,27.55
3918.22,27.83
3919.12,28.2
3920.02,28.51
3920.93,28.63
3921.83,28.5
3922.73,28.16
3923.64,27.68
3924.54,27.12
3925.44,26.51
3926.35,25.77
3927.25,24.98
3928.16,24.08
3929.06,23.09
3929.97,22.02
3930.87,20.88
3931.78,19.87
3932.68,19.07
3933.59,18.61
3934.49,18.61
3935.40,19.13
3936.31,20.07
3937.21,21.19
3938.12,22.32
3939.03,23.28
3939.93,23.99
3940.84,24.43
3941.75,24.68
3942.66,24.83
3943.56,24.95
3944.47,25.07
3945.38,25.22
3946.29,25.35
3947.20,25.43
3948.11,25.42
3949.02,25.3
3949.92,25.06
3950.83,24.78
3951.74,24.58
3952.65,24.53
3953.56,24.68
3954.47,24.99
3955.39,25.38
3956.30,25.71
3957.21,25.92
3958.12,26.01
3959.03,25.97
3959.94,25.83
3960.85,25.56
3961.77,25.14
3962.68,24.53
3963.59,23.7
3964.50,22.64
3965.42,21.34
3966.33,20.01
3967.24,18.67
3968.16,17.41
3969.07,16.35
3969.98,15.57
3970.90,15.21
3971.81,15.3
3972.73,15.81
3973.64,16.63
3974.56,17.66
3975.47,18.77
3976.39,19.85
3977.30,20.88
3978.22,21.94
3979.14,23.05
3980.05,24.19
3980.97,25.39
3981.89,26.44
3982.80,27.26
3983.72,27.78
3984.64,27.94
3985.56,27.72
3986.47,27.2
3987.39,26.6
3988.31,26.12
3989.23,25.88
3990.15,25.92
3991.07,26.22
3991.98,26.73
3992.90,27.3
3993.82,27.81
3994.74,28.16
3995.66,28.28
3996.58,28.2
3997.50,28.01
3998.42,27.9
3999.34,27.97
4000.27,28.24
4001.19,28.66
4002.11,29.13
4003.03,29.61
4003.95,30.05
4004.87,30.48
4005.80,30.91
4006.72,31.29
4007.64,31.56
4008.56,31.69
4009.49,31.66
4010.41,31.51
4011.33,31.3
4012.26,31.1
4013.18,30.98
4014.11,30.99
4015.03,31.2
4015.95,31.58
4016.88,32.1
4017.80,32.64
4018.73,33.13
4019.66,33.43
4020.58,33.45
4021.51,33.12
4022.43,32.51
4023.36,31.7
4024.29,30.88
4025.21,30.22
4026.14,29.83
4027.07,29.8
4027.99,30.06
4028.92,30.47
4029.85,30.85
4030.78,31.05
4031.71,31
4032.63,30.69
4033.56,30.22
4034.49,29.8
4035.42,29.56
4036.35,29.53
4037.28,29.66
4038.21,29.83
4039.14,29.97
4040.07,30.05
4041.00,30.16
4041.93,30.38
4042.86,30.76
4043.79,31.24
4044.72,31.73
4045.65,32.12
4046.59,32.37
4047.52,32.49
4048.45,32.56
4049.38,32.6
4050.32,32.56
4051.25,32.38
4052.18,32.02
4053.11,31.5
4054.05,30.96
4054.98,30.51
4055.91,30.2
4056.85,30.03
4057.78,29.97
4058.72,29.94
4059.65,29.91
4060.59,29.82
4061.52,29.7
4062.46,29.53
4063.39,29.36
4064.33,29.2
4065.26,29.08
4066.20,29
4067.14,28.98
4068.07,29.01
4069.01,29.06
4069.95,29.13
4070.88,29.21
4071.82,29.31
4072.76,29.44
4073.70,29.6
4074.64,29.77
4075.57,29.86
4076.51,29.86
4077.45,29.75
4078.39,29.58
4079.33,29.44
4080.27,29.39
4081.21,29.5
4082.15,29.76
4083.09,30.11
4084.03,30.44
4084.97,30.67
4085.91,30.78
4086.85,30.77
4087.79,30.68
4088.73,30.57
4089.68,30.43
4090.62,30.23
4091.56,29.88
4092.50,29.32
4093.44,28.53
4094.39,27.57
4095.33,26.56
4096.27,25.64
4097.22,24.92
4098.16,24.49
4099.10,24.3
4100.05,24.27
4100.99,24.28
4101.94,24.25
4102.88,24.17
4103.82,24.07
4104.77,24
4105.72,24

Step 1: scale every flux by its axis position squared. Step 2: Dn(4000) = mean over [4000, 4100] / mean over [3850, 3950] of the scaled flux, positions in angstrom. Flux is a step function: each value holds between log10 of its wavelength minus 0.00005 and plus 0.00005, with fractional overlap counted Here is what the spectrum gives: 1.3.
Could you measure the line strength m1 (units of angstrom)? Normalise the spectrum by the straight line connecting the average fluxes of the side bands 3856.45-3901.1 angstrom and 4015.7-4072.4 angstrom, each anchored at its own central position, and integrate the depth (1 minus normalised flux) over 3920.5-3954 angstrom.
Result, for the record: 4.04 angstrom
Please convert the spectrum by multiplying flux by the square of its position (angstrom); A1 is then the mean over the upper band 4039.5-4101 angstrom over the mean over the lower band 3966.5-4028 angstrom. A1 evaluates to 1.14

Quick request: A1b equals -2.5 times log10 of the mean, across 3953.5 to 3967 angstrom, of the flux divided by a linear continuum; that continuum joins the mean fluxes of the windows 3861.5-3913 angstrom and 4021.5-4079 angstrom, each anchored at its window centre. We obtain 0.14 mag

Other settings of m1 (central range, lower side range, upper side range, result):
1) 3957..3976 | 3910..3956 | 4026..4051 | 4.4 angstrom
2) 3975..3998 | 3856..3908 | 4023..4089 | 2.1 angstrom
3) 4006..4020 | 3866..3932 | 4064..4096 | -1.9 angstrom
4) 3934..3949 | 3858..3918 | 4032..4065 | 2.2 angstrom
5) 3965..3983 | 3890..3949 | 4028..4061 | 4.9 angstrom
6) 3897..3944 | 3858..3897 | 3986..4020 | 3.7 angstrom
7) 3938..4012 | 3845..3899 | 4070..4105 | 5.0 angstrom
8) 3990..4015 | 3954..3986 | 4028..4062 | -3.2 angstrom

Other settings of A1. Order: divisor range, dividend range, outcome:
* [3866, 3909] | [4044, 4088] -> 1.34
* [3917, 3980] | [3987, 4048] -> 1.35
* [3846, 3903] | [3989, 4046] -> 1.28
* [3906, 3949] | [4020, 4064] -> 1.30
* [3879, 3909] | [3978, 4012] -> 1.34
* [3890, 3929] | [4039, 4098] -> 1.30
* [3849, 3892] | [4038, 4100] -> 1.24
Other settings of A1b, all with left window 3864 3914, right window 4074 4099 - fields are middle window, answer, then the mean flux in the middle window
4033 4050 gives -0.095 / 30.8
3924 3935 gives 0.158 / 22.6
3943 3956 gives 0.061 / 25.1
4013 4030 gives -0.134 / 31.5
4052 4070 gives -0.045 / 29.8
